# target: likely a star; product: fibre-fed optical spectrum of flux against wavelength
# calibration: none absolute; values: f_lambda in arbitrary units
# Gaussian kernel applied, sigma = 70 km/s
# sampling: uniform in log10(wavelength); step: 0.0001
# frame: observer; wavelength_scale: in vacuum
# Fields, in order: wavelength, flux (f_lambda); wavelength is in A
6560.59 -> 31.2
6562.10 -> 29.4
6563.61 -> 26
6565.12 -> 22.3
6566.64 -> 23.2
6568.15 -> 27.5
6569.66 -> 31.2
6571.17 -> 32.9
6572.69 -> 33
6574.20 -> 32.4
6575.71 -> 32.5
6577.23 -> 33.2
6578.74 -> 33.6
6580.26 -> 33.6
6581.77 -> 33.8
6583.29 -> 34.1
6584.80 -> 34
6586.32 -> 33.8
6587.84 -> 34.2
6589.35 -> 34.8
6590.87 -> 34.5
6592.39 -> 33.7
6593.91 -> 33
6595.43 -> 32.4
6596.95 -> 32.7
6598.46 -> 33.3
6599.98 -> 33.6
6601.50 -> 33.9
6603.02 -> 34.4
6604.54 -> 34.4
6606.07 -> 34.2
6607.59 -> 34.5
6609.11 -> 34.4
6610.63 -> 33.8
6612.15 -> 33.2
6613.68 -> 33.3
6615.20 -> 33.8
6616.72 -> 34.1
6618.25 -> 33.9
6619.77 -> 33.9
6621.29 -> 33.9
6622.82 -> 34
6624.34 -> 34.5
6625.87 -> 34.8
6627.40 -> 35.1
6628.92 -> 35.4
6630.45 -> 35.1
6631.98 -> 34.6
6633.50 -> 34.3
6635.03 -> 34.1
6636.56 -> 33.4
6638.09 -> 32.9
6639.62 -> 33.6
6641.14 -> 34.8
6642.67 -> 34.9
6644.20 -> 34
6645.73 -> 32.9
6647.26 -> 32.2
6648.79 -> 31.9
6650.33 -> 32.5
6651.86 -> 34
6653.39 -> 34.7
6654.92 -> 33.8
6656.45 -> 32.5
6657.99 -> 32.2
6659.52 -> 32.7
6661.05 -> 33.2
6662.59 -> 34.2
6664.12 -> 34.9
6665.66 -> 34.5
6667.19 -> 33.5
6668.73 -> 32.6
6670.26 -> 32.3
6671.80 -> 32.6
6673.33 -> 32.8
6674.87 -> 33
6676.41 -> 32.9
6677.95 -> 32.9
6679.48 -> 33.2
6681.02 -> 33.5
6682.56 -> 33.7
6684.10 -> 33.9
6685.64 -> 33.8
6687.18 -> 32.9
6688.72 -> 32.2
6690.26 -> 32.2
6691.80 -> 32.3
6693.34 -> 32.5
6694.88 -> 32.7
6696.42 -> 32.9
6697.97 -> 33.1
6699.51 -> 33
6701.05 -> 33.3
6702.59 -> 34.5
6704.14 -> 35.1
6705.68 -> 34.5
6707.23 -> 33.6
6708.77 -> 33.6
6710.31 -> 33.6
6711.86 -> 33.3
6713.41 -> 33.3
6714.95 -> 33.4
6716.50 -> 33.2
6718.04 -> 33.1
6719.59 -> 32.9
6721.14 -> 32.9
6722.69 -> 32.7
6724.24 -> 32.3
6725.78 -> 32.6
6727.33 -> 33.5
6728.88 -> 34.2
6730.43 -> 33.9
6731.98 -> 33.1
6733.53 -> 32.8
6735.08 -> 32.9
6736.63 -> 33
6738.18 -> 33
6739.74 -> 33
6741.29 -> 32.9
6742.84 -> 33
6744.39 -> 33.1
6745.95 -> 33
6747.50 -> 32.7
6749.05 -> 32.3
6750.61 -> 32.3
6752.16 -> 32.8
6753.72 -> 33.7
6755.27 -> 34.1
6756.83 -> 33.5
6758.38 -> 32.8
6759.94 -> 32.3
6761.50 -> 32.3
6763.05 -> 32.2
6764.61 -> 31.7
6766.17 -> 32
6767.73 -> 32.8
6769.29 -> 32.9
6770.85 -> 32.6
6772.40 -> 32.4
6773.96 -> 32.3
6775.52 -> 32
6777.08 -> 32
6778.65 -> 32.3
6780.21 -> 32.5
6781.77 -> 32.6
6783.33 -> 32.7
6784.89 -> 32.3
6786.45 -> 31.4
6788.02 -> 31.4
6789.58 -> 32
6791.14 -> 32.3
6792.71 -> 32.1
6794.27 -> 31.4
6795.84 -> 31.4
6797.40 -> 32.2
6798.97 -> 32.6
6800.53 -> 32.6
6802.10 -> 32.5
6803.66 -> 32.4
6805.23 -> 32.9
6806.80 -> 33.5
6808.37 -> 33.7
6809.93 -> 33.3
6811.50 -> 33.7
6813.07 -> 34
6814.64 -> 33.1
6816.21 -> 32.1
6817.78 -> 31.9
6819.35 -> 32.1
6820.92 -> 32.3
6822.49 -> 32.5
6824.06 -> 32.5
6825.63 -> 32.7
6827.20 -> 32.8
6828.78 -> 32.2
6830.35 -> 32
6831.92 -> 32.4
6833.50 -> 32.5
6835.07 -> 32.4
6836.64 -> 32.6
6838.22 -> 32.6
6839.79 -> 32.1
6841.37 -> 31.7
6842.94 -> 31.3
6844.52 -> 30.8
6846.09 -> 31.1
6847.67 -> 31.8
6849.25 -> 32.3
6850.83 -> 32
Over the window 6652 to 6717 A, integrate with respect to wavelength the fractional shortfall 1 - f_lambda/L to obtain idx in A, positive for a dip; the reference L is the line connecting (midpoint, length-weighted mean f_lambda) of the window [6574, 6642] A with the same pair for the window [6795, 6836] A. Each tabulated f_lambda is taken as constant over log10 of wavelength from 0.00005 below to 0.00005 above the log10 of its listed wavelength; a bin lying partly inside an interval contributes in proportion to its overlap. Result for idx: 0.26 A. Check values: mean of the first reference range 33.9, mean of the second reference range 32.6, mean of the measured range 33.3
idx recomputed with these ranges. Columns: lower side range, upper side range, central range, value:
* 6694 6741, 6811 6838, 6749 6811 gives 0.7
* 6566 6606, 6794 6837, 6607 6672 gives -1.9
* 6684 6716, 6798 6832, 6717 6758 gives 0.1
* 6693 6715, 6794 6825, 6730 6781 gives 0.6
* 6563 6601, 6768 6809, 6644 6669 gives -0.9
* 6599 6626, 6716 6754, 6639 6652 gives 0.1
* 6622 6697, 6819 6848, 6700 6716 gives -0.3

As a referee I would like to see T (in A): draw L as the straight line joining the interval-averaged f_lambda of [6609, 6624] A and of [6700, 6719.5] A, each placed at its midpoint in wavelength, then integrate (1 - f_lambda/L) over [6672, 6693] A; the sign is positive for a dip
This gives 0.5 A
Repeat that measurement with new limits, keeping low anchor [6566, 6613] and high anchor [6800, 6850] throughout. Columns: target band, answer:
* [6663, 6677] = -0.2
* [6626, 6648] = -0.8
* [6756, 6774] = 0.1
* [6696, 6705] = -0.3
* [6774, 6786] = 0.1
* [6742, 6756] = -0.2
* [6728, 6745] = -0.3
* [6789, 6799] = 0.2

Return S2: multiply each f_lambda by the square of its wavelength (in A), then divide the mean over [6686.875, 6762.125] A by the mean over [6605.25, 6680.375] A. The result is 1.01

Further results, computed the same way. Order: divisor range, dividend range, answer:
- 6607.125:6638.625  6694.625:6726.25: 1.00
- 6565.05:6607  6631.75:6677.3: 1.04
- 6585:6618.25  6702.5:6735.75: 1.02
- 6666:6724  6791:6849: 1.01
